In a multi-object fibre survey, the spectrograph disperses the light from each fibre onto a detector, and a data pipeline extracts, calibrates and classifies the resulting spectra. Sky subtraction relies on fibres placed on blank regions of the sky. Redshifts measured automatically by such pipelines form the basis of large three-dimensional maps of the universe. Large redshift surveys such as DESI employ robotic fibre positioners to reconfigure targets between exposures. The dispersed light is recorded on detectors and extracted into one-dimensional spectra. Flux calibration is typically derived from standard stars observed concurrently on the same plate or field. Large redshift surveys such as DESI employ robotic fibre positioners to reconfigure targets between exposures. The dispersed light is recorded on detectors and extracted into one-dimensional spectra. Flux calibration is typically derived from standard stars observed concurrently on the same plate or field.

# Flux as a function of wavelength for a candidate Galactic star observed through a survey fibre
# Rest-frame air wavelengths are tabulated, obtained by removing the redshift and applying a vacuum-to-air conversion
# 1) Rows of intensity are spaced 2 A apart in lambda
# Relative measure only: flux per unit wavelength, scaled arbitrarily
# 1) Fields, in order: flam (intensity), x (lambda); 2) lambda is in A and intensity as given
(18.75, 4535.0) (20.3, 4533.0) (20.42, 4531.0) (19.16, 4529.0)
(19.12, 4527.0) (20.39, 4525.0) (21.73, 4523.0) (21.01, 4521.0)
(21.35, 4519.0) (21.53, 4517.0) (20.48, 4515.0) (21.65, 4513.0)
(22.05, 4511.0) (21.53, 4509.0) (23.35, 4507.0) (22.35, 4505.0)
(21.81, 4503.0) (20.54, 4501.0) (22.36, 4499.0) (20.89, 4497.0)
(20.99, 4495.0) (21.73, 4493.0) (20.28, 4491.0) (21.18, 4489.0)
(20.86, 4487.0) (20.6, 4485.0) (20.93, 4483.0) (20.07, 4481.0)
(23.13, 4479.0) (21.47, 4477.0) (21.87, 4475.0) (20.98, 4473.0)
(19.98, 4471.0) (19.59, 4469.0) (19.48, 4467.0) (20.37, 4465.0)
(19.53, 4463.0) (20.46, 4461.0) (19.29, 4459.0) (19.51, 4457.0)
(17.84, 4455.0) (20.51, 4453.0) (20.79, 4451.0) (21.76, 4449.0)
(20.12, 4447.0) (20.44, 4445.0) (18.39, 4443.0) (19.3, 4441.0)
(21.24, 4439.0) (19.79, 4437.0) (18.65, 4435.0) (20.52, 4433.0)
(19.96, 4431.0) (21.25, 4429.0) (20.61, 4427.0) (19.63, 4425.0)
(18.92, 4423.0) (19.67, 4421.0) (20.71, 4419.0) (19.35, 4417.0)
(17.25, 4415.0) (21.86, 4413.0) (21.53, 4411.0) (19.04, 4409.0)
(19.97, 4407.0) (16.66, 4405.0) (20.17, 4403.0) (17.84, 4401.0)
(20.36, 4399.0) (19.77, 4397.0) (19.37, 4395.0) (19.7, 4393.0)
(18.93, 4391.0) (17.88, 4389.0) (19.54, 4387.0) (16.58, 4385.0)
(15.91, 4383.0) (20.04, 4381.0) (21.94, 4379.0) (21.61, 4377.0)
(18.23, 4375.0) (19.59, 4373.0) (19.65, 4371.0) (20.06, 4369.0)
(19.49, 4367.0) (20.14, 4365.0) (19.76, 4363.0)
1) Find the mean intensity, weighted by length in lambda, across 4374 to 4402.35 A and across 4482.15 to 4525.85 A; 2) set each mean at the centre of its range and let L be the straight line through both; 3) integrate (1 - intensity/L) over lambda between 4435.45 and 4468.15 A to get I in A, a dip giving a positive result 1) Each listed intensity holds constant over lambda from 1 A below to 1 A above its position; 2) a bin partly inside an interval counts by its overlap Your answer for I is 0.7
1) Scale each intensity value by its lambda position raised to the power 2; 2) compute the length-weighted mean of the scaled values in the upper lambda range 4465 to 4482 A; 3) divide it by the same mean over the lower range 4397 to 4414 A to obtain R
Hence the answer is 1.09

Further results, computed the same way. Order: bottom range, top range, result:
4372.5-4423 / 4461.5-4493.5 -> 1.11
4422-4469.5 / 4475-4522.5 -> 1.10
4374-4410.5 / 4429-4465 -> 1.07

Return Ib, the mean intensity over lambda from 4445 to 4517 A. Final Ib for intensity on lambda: 20.9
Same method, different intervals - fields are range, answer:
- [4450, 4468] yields 19.8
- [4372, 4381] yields 20.3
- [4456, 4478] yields 20.2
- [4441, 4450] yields 20.1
